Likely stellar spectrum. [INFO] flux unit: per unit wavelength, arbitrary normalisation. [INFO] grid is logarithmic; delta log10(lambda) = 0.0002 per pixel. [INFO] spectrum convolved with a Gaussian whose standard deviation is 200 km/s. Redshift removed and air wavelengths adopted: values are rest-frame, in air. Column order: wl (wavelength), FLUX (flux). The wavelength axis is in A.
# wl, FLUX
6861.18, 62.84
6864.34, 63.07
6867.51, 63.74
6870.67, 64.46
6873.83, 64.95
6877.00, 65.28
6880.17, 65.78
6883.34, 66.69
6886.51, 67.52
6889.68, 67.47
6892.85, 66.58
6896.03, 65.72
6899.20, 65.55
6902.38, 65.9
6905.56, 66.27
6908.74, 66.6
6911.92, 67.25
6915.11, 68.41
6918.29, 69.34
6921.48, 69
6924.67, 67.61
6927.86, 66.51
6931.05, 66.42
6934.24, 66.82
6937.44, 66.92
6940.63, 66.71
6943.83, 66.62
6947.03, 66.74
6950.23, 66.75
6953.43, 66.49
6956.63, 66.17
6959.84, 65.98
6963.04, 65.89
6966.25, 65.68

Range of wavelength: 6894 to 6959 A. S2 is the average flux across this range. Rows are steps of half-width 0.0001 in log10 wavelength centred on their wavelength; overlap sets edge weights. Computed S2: 66.9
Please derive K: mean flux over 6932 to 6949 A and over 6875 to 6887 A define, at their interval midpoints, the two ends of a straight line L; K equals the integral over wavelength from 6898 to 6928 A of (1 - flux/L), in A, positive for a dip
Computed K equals -0.4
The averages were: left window 66.1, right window 66.7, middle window 67.3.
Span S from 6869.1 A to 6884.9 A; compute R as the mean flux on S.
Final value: 65.4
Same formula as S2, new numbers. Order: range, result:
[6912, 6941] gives 67.5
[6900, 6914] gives 66.5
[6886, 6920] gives 67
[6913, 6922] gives 68.8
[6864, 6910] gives 65.8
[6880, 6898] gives 66.7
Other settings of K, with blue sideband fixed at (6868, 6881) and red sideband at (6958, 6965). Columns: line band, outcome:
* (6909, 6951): -1.11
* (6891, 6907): -0.19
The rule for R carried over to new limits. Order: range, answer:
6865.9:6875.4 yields 64.4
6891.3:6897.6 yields 66.1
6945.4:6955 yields 66.7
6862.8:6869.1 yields 63.4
